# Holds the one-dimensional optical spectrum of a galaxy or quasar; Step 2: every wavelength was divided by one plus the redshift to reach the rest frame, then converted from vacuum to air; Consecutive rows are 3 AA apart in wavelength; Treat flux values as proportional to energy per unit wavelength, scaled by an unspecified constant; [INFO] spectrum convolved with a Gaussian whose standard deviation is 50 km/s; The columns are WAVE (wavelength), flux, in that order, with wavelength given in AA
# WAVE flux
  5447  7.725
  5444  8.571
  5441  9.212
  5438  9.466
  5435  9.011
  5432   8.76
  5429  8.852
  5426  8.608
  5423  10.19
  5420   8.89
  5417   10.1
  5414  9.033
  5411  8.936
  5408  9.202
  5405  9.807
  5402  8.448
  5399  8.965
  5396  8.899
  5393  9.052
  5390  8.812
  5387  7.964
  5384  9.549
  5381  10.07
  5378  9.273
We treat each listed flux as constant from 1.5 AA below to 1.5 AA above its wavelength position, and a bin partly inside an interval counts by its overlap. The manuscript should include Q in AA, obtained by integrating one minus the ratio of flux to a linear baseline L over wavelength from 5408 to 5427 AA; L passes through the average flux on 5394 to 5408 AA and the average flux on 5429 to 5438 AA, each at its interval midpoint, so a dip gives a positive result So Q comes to -0.6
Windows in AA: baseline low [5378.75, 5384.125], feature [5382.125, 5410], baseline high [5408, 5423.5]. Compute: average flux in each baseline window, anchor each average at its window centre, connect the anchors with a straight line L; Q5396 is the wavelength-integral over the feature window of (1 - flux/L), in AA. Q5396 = 1.8 AA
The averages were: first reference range 9.8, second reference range 9.36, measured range 8.98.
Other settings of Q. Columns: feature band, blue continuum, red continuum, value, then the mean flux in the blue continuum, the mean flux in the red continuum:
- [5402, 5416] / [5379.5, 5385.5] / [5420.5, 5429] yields 0.4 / 9.81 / 9.24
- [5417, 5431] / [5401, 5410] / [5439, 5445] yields -0.2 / 9.18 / 8.97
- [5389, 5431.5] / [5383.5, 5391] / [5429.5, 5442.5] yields -1.2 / 8.67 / 9.09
